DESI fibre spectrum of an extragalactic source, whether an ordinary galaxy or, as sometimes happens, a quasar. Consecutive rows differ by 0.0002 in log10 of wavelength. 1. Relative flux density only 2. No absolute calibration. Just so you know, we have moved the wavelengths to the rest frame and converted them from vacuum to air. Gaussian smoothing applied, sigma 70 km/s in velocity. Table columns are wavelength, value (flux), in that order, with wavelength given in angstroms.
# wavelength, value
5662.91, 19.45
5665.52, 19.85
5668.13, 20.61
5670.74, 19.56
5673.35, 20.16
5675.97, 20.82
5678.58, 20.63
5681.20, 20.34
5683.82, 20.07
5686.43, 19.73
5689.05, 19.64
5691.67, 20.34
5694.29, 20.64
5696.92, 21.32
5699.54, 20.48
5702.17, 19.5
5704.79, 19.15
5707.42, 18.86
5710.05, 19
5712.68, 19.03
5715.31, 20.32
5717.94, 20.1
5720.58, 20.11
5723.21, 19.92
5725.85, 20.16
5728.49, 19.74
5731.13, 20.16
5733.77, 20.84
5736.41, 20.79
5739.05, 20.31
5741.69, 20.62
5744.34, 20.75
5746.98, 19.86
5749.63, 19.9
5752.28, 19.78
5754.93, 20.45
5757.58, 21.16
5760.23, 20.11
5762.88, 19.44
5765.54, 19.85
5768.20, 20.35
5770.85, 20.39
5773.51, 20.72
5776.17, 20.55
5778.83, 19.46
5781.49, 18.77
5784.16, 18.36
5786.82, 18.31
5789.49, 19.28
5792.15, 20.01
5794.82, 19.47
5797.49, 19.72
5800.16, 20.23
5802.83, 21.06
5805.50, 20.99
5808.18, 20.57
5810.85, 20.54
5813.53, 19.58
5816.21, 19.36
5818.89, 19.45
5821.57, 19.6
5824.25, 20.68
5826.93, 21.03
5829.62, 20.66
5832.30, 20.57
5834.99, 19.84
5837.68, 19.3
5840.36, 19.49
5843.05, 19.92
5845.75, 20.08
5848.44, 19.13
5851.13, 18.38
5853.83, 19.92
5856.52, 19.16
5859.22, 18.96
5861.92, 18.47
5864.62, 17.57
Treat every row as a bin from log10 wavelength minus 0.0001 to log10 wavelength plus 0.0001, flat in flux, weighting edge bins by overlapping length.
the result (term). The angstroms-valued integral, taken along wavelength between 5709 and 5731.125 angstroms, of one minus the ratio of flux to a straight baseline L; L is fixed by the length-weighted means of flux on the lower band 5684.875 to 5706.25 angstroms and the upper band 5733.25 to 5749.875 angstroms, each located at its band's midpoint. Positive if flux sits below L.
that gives 0.50 angstroms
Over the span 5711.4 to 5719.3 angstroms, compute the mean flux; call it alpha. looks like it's 19.8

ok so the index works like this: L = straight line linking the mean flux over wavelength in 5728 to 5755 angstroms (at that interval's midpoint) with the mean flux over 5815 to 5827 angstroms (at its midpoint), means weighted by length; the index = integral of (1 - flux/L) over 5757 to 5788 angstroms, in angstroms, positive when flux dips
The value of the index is 0.61 angstroms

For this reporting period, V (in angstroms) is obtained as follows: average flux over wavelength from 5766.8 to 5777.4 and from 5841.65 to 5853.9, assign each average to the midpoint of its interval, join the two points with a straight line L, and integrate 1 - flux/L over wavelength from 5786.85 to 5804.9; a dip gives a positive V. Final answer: 0.2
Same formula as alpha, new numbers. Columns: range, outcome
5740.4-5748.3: 20.4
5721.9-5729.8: 19.9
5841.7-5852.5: 19.4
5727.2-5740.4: 20.4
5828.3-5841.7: 20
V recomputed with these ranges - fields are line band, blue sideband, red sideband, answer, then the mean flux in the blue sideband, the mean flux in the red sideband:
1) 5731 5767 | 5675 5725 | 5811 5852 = -0.6 angstroms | 20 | 19.8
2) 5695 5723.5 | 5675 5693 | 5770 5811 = 0.5 angstroms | 20.2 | 19.9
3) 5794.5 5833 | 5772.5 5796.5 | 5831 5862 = -1.6 angstroms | 19.4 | 19.5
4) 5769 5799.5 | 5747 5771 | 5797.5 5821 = 0.9 angstroms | 20.1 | 20.2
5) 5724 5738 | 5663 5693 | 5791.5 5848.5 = -0.1 angstroms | 20.1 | 20.1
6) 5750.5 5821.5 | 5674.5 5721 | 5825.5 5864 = -0.6 angstroms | 20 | 19.6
